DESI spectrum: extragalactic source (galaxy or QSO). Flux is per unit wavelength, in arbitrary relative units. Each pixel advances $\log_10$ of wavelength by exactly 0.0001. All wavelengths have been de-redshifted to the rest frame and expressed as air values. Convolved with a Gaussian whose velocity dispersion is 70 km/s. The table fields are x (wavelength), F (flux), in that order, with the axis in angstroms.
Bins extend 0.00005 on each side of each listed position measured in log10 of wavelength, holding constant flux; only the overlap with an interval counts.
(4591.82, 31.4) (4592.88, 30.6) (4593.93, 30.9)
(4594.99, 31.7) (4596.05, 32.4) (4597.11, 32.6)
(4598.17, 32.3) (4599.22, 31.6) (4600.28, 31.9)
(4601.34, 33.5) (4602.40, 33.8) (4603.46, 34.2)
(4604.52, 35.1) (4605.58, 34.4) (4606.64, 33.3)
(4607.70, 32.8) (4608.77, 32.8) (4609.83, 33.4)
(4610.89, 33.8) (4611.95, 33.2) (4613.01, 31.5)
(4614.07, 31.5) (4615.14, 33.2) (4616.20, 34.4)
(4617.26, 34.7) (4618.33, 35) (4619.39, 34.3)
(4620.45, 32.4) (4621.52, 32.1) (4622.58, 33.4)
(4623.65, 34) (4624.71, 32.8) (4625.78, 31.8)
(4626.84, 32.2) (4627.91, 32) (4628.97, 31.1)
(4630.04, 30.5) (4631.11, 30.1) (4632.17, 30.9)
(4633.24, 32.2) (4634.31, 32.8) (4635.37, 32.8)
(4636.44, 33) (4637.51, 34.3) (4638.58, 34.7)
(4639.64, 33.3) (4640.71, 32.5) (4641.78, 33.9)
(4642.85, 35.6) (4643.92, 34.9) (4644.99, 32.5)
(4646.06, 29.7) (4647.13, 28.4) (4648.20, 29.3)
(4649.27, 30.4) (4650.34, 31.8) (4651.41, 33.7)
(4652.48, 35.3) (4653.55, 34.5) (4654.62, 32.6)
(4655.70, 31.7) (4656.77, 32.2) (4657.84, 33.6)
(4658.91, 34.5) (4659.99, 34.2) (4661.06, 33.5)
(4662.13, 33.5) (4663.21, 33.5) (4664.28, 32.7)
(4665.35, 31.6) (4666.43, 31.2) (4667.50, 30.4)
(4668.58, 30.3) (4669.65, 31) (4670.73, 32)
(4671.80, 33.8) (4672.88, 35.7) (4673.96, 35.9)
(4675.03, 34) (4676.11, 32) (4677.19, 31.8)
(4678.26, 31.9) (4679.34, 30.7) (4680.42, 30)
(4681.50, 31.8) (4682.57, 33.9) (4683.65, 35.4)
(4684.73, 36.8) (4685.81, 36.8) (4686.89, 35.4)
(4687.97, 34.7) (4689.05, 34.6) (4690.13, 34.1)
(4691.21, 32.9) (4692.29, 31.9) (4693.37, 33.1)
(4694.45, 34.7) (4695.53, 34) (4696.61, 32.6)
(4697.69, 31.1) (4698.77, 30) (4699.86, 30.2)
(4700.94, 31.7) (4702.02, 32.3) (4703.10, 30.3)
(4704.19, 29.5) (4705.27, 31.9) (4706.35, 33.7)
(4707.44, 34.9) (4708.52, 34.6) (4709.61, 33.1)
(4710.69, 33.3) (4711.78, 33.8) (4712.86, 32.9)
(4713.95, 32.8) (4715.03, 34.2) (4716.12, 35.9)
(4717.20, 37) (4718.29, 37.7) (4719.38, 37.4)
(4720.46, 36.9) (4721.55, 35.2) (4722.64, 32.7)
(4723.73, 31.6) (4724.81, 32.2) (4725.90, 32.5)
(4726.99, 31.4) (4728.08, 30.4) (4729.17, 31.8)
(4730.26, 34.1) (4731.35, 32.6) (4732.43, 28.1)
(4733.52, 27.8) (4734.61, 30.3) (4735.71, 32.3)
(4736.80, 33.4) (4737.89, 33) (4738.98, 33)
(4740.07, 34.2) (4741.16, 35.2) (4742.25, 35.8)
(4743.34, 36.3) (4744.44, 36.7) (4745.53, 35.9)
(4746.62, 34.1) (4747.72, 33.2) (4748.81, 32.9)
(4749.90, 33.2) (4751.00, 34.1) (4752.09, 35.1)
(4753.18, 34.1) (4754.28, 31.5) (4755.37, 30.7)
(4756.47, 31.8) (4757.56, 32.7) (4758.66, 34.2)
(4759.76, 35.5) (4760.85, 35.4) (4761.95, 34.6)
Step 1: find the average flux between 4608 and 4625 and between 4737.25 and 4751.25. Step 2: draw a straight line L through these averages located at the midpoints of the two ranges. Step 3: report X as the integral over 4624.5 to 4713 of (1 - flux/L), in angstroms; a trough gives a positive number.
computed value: 2.6 angstroms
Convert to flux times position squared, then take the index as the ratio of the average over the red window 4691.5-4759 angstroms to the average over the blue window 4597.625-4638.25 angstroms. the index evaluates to 1.1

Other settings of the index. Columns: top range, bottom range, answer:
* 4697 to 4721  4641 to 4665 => 1.04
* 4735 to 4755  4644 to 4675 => 1.08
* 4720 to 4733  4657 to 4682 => 1.02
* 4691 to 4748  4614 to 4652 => 1.06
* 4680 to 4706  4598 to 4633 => 1.04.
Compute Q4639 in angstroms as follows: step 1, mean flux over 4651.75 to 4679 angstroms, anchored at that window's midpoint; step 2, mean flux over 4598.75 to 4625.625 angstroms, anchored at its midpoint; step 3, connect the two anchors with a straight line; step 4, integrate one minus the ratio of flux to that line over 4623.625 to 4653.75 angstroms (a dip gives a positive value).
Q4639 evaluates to 0.6 angstroms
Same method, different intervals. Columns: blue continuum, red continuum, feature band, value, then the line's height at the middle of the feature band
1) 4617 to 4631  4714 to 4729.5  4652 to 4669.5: 0.2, 33.2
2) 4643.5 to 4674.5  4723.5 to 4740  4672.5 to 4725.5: -2.3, 32.1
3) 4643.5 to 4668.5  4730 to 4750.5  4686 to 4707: 0.1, 32.8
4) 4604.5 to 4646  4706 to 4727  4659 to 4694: 0.5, 33.7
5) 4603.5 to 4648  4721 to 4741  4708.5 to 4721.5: -1.1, 32.2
